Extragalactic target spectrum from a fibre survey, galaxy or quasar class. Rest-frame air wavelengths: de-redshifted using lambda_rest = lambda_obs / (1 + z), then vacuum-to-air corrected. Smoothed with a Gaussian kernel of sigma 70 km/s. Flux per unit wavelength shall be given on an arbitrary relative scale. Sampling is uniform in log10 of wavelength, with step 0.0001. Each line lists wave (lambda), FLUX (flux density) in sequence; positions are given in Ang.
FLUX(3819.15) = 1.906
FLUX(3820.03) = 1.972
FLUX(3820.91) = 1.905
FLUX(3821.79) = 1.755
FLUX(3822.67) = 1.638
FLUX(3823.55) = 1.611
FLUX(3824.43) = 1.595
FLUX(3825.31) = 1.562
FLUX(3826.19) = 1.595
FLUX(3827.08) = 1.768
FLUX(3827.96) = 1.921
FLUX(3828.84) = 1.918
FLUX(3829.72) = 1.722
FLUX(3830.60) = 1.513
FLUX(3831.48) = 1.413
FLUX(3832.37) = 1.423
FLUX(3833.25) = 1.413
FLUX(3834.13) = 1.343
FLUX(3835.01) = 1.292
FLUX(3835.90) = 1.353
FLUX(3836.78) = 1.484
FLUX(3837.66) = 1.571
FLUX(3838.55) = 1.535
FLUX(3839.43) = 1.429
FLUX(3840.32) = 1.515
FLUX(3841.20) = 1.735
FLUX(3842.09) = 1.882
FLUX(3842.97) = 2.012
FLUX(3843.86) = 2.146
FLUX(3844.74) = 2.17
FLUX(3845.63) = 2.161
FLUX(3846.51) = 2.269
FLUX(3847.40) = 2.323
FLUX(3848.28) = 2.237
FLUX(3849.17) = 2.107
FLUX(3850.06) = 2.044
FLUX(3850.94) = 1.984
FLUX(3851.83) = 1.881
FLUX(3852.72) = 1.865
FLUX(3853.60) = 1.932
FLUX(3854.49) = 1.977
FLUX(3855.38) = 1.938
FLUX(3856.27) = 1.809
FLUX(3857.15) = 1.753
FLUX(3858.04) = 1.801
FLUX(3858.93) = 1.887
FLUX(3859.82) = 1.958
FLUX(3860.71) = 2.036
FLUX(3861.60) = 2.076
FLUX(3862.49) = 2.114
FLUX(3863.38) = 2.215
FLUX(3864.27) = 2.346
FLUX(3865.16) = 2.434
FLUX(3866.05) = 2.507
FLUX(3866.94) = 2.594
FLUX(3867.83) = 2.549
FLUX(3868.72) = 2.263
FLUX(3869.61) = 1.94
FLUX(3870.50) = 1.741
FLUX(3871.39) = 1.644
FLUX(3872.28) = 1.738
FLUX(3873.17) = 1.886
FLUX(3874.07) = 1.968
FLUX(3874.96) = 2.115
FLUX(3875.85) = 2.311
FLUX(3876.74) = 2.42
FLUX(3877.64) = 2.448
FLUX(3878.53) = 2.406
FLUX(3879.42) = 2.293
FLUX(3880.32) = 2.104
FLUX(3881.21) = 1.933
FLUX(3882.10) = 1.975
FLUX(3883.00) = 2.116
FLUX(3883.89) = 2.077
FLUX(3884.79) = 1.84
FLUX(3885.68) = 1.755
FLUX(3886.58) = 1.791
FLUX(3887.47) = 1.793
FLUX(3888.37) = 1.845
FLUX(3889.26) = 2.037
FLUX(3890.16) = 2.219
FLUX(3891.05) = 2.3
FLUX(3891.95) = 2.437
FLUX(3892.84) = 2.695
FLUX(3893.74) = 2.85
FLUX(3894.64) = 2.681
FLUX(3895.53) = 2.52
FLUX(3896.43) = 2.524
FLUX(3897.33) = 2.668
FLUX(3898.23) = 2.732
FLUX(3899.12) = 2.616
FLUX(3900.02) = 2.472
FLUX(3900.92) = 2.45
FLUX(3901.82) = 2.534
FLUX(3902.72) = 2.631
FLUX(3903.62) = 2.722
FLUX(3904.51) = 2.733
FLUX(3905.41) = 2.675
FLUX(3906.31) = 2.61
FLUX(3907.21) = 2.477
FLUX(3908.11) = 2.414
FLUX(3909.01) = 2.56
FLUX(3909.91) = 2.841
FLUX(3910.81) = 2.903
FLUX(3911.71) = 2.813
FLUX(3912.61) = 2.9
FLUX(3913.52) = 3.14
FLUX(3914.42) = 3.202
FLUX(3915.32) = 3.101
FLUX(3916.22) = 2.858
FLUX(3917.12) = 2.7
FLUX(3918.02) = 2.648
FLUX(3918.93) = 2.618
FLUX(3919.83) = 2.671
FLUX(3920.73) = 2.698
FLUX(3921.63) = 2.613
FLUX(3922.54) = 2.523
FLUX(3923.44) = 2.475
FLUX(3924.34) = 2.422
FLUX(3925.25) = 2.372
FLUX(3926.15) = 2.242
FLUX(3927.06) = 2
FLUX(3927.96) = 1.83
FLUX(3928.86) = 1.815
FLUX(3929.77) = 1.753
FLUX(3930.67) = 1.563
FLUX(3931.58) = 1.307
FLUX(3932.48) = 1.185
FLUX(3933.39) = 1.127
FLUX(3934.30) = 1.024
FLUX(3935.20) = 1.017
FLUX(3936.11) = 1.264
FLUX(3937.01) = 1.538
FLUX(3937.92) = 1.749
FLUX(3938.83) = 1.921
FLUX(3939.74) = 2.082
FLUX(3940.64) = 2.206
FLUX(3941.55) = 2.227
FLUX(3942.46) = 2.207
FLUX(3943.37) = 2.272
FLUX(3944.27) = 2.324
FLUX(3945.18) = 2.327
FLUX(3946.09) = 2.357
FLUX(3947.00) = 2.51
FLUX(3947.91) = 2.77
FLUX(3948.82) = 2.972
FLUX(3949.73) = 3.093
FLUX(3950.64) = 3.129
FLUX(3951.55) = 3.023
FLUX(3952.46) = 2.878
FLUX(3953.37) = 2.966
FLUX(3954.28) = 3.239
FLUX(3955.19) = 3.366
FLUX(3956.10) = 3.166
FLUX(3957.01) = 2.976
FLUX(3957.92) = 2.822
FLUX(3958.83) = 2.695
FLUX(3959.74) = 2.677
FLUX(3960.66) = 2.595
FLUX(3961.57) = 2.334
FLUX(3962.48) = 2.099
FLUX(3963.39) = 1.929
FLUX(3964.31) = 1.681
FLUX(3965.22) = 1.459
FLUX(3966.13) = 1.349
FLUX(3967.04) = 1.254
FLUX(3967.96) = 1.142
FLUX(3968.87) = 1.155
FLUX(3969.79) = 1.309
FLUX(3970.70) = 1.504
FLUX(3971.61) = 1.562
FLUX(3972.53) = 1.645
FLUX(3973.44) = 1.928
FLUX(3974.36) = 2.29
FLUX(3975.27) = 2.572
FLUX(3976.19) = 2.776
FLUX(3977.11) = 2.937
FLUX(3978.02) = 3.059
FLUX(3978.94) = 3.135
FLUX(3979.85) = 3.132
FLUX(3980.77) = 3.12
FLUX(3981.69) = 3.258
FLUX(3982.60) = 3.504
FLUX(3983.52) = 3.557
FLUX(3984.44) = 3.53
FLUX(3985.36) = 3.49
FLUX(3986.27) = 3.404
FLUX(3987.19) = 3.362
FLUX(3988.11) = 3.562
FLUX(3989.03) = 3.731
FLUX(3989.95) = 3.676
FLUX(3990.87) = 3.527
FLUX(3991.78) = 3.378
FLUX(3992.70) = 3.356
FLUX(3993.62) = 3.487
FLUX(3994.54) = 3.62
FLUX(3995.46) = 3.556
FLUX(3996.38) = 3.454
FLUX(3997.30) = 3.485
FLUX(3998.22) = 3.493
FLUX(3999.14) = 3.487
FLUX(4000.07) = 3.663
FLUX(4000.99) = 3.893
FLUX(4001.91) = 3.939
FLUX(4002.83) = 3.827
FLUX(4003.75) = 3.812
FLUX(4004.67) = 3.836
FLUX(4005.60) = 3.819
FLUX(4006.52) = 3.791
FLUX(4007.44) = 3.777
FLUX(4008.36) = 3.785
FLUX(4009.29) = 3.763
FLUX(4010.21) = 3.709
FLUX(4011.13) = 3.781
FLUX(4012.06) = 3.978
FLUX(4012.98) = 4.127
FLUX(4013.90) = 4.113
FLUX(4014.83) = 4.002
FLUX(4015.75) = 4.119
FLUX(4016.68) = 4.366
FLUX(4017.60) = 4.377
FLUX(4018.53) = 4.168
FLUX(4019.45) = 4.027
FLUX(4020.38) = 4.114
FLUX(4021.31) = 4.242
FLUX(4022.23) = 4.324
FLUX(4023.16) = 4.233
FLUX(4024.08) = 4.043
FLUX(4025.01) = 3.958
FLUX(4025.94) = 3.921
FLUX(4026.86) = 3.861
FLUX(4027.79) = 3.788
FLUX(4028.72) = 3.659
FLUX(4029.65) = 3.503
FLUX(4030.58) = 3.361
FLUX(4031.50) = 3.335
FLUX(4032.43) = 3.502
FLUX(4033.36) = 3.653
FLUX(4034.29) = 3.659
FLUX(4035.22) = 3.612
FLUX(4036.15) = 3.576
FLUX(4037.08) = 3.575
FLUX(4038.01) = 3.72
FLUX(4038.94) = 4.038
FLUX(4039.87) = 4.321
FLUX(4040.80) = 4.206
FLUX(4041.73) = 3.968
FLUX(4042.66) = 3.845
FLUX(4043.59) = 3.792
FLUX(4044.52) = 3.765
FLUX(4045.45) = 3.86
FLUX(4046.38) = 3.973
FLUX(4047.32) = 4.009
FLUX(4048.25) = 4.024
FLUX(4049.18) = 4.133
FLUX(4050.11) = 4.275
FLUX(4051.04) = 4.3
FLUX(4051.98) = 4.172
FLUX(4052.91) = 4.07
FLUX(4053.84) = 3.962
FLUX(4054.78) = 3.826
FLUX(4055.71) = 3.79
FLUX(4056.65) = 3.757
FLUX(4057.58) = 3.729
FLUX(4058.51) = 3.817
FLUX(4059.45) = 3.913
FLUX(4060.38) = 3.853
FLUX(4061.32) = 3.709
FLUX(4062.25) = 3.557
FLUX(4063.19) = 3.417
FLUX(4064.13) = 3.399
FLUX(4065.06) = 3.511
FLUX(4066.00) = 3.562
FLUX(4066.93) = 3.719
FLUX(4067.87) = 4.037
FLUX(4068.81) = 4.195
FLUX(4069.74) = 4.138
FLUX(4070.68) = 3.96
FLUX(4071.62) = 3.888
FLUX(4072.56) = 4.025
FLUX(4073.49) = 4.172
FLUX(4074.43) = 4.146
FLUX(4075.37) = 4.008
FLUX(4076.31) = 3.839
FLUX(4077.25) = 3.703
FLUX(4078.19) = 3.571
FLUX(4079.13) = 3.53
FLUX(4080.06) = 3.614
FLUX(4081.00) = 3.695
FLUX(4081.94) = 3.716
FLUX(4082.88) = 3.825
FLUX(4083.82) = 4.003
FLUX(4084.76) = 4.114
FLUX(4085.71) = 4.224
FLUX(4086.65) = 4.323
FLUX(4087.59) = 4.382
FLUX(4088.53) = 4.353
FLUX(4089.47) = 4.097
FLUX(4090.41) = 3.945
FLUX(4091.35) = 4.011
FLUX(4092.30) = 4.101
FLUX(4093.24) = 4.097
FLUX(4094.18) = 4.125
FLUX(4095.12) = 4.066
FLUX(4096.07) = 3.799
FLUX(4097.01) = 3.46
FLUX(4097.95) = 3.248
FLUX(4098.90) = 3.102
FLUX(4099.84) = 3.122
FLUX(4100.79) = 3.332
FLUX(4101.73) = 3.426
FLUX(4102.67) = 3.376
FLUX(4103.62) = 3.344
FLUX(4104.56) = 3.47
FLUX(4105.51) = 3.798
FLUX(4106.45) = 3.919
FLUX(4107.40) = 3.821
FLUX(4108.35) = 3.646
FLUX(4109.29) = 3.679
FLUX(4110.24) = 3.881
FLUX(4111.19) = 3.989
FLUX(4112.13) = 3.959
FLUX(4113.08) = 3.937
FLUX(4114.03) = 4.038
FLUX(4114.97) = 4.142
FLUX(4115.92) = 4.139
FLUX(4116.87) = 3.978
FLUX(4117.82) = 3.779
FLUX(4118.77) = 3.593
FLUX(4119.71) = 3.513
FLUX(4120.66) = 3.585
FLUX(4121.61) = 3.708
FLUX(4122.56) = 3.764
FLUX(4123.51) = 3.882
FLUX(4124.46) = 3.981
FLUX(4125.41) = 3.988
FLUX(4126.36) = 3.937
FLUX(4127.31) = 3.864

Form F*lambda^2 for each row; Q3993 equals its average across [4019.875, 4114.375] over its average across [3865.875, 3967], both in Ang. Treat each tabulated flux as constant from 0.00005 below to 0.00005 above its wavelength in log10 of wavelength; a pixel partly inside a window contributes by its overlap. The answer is 1.78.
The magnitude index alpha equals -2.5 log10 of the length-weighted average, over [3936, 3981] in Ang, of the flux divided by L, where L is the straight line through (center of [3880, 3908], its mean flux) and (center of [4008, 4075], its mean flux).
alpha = 0.28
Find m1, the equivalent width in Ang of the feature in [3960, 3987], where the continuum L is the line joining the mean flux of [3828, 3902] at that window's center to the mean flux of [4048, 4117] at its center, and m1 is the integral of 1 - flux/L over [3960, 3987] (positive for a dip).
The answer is 5.3 Ang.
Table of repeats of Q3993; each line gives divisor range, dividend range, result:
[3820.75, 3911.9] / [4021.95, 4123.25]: 2.04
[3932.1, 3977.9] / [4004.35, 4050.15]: 1.86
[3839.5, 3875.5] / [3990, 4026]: 2.05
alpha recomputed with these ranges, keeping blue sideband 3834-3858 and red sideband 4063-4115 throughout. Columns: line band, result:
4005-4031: -0.21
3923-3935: 0.39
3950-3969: 0.15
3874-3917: -0.09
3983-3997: -0.16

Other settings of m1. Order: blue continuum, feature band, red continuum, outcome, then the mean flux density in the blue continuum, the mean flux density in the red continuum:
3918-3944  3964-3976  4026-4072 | 4.5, 1.97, 3.82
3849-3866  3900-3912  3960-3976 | -4.5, 2.02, 1.78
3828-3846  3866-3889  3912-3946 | -2.4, 1.66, 2.16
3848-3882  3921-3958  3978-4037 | 8.7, 2.08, 3.71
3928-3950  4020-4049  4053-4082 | -4.7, 1.93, 3.8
